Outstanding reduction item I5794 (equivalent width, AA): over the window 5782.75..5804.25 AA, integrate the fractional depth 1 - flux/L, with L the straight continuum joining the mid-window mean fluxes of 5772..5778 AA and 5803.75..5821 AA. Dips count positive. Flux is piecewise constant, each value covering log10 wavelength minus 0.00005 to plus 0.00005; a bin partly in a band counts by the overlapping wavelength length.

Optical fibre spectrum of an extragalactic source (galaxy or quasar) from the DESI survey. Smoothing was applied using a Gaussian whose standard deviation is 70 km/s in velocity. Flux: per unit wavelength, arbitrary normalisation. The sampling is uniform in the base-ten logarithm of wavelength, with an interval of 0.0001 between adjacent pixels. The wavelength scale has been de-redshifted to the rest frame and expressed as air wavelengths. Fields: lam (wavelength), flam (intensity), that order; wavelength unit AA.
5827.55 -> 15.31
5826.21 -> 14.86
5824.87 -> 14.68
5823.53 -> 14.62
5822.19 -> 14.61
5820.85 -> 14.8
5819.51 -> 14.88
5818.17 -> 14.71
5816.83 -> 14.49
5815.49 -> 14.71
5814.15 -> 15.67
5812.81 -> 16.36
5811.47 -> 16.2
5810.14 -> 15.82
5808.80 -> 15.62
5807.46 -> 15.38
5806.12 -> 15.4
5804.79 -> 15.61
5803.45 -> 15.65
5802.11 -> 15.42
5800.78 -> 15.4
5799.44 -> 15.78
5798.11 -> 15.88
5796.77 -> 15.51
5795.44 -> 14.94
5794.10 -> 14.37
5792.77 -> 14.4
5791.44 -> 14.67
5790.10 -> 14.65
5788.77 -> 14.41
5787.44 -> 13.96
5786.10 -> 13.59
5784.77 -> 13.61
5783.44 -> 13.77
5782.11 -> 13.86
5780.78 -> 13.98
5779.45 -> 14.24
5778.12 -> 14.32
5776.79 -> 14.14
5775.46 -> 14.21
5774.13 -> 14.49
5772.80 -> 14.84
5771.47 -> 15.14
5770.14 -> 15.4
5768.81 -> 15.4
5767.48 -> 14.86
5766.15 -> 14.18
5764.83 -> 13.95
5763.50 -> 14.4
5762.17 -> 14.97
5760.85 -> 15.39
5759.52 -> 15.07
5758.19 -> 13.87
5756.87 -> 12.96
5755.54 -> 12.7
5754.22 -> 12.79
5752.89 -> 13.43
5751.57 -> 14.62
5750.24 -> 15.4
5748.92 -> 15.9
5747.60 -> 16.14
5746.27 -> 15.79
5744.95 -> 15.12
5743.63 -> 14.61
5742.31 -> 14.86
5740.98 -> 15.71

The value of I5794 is 0.2 AA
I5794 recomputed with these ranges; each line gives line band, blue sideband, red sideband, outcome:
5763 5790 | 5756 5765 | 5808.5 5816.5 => 0.75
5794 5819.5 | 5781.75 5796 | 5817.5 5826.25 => -1.65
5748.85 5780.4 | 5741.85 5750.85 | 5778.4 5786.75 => 0.47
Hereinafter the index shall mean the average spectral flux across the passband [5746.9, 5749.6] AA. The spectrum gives 16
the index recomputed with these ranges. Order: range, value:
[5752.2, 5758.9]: 13.2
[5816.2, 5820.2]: 14.7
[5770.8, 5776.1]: 14.7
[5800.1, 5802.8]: 15.4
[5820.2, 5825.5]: 14.7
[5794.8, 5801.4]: 15.5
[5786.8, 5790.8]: 14.3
